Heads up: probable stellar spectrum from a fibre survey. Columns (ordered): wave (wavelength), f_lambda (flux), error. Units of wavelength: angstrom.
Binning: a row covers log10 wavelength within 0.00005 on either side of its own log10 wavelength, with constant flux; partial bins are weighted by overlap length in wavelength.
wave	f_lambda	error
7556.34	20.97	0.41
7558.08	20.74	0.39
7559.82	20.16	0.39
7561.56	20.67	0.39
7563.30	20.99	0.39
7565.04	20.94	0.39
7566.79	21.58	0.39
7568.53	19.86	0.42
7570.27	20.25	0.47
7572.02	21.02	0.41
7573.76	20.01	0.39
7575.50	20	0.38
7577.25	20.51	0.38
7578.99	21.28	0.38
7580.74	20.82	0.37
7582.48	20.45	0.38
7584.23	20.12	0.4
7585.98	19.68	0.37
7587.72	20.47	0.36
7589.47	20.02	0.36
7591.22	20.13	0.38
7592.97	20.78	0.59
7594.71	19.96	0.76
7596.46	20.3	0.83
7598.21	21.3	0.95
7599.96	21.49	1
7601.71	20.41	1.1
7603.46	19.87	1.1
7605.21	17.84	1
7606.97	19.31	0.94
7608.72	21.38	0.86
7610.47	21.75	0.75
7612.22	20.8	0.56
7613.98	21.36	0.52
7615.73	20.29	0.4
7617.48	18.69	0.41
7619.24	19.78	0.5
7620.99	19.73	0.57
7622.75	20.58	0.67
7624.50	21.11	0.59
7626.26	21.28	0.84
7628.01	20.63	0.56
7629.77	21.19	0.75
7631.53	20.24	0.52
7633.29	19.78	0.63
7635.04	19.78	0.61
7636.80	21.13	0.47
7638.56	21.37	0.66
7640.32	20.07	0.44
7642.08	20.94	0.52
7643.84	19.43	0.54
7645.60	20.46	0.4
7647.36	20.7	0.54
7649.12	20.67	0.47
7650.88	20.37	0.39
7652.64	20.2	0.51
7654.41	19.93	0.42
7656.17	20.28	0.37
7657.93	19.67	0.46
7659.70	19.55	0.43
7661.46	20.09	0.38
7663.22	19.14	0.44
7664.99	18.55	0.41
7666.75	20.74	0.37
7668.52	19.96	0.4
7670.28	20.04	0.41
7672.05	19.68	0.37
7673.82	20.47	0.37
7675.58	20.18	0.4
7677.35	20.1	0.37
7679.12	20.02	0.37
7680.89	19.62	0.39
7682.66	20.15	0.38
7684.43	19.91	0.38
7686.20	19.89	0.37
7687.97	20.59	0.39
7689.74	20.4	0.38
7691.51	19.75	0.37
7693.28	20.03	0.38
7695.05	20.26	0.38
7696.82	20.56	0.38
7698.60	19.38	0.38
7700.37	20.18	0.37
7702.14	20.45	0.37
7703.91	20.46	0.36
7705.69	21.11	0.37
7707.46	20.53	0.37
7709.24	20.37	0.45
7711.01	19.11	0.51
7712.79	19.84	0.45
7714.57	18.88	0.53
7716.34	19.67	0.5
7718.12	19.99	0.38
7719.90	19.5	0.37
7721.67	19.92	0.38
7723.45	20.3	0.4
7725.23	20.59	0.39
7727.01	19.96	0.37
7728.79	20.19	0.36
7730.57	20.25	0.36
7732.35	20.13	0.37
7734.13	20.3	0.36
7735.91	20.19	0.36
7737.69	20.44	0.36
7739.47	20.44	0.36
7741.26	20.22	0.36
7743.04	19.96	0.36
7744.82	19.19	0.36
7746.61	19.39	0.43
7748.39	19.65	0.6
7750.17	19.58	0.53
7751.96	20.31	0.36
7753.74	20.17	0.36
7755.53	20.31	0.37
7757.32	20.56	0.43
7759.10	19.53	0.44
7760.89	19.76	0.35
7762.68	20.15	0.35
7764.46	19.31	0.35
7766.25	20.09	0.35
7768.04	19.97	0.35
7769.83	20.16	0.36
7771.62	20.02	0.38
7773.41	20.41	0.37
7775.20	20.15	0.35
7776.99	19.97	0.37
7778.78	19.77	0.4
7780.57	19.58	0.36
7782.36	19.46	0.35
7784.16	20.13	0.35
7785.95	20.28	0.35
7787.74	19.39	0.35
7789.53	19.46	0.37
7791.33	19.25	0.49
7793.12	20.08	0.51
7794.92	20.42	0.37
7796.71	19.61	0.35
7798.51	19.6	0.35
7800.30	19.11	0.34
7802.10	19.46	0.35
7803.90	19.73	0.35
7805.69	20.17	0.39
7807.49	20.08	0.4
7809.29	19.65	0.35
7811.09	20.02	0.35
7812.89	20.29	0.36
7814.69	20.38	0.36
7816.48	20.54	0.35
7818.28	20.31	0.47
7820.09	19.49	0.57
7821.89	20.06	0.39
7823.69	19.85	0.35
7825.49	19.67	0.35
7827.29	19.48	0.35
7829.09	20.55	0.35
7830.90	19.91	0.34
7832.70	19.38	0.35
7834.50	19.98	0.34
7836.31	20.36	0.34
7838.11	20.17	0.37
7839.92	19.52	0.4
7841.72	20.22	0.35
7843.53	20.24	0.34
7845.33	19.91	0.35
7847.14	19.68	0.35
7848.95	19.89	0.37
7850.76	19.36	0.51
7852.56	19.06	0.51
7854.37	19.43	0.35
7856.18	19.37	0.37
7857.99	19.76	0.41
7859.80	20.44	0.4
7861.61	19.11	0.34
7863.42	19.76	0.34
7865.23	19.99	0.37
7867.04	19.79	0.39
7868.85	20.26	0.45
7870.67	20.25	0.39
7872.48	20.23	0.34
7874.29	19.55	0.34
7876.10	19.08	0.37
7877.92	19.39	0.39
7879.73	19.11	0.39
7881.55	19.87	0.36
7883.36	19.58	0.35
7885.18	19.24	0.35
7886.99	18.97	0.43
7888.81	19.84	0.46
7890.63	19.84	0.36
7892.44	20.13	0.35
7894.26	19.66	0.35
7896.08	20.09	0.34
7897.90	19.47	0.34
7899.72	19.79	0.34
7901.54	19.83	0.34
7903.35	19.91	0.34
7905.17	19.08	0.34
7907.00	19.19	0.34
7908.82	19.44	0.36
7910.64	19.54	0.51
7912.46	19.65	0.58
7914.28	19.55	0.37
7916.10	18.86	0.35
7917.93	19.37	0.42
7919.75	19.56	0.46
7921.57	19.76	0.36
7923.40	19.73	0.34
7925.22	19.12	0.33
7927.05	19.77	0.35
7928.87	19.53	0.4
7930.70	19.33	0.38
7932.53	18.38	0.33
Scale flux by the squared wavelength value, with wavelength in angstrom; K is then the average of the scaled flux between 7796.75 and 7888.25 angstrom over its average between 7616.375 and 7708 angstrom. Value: 1.03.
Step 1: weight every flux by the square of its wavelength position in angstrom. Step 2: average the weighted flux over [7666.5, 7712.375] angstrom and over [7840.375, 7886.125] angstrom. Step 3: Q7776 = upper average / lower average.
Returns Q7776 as 1.02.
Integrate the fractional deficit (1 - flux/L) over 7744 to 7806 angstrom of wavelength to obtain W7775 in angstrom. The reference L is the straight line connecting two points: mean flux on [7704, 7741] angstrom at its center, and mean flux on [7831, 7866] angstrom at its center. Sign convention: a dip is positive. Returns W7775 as 0.4 angstrom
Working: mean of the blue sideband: 20.1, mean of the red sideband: 19.8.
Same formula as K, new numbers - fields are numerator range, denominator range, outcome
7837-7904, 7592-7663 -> 1.03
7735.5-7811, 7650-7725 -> 1.02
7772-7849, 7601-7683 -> 1.03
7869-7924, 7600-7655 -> 1.03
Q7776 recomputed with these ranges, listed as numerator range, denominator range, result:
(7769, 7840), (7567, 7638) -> 1.03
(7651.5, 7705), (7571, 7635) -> 1.00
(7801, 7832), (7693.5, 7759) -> 1.02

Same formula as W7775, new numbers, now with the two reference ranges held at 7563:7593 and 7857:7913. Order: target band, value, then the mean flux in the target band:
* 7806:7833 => -0.2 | 20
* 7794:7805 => 0.1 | 19.7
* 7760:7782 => 0.0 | 19.9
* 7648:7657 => 0.0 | 20.3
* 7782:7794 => 0.1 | 19.7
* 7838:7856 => 0.1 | 19.7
